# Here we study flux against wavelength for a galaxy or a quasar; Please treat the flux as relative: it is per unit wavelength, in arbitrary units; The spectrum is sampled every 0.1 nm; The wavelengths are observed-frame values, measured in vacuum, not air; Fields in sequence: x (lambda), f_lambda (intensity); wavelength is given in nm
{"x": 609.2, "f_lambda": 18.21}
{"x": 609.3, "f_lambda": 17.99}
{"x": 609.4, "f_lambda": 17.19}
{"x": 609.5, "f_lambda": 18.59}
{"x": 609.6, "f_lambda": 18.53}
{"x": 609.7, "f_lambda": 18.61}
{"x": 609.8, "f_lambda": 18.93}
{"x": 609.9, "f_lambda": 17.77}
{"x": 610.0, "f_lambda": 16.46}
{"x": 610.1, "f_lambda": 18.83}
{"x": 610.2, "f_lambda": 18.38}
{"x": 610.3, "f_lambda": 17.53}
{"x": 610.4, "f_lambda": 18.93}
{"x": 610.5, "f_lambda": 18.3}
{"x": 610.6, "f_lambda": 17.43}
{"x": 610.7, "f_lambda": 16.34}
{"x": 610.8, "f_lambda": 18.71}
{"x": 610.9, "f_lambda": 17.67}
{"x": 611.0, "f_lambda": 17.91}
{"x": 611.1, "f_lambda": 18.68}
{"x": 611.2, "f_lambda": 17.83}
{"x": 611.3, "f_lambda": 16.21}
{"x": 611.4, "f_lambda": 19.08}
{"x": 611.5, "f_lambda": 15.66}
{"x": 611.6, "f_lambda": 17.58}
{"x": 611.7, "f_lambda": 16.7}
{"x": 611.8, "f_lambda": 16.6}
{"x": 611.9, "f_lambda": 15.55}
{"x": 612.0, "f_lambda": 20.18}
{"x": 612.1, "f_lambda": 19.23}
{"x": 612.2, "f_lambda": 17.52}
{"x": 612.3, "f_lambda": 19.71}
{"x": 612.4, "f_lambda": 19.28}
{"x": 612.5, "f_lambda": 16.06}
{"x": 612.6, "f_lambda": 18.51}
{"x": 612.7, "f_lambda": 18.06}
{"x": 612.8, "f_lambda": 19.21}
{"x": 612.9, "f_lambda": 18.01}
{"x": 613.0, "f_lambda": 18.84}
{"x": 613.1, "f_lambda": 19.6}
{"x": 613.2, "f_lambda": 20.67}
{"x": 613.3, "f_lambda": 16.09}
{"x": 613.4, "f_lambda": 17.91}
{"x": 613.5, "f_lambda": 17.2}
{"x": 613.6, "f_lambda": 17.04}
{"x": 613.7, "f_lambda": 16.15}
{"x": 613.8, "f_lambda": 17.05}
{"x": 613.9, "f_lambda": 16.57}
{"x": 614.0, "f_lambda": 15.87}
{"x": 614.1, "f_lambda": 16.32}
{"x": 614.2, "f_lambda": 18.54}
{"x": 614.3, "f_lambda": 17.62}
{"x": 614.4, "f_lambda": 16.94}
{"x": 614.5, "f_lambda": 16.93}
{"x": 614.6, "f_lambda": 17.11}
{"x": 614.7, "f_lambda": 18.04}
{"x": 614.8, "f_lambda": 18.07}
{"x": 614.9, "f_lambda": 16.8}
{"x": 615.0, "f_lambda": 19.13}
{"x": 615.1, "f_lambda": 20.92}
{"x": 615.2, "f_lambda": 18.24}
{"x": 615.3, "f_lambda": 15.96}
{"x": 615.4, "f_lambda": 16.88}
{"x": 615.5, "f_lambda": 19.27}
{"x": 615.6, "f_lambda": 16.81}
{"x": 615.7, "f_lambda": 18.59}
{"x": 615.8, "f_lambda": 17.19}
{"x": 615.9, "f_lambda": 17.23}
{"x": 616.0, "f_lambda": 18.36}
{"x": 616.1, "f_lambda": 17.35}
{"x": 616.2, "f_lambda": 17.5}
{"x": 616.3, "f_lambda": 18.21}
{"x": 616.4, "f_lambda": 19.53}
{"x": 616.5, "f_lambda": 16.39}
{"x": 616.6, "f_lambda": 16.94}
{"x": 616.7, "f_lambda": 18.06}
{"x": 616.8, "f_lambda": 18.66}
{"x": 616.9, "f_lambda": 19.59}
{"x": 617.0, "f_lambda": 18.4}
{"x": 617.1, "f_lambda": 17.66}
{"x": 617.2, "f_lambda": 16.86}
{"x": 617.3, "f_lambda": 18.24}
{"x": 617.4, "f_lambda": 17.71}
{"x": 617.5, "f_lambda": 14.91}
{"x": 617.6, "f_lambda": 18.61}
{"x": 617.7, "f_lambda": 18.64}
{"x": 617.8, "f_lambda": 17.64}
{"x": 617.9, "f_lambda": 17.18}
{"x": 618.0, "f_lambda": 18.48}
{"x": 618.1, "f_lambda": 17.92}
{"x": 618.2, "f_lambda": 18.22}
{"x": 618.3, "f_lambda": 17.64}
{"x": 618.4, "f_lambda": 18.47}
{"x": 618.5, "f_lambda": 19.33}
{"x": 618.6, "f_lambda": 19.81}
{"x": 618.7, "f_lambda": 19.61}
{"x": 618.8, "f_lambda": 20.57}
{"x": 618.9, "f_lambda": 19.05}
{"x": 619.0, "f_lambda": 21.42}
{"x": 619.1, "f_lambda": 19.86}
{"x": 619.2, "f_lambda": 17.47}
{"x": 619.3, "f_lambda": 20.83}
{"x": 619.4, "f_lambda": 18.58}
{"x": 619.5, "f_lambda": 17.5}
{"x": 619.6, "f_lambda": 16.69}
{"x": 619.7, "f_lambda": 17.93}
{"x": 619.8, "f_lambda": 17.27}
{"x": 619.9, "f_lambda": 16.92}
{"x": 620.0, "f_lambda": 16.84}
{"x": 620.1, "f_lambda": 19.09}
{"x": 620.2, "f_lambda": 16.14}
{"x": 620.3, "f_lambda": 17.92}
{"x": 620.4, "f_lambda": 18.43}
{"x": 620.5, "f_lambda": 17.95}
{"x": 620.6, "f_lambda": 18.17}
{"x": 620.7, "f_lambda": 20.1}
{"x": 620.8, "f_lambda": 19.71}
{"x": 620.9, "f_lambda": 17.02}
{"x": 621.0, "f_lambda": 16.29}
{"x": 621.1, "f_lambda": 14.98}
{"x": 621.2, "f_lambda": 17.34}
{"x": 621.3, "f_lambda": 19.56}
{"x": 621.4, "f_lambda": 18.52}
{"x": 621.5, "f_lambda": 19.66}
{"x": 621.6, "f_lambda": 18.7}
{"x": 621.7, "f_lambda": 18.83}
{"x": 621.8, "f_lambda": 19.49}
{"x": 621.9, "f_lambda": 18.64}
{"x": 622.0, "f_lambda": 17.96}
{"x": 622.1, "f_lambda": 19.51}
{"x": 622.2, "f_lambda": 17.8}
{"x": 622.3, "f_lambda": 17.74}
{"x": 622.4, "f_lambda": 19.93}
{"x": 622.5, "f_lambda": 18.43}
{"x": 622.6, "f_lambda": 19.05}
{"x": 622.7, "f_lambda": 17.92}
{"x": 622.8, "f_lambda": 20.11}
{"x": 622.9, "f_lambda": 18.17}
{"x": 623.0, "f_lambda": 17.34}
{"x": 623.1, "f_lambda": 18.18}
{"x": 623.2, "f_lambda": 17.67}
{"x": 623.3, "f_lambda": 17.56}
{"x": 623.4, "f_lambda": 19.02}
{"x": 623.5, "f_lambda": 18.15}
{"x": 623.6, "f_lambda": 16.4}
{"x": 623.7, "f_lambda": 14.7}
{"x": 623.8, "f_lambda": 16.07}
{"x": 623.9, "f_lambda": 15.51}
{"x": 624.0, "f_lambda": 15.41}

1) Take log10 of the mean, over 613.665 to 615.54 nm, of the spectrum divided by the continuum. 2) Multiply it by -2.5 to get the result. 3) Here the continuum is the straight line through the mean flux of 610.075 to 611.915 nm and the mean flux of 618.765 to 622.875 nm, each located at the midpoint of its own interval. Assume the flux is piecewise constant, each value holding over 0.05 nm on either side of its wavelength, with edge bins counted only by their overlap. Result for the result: 0.02 mag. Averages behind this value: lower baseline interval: 17.6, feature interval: 17.5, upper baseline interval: 18.4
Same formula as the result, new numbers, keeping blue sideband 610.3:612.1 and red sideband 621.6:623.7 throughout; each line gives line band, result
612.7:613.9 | -0.009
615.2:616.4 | 0.014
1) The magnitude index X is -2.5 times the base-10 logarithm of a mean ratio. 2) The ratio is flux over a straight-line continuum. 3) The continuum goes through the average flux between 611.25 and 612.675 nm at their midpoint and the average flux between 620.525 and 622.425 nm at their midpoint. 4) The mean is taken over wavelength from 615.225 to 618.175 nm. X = 0.02 mag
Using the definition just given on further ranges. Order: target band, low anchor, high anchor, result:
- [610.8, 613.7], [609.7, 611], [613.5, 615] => -0.023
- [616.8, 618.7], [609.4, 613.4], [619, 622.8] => 0.005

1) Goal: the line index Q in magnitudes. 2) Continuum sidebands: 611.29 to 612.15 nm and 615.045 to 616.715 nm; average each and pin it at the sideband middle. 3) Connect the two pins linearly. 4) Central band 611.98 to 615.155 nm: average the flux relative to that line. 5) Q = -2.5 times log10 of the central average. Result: -0.02 mag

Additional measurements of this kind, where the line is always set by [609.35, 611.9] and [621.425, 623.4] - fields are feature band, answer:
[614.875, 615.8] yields 0.00 mag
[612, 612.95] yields -0.04 mag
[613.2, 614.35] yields 0.05 mag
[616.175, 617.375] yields 0.01 mag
